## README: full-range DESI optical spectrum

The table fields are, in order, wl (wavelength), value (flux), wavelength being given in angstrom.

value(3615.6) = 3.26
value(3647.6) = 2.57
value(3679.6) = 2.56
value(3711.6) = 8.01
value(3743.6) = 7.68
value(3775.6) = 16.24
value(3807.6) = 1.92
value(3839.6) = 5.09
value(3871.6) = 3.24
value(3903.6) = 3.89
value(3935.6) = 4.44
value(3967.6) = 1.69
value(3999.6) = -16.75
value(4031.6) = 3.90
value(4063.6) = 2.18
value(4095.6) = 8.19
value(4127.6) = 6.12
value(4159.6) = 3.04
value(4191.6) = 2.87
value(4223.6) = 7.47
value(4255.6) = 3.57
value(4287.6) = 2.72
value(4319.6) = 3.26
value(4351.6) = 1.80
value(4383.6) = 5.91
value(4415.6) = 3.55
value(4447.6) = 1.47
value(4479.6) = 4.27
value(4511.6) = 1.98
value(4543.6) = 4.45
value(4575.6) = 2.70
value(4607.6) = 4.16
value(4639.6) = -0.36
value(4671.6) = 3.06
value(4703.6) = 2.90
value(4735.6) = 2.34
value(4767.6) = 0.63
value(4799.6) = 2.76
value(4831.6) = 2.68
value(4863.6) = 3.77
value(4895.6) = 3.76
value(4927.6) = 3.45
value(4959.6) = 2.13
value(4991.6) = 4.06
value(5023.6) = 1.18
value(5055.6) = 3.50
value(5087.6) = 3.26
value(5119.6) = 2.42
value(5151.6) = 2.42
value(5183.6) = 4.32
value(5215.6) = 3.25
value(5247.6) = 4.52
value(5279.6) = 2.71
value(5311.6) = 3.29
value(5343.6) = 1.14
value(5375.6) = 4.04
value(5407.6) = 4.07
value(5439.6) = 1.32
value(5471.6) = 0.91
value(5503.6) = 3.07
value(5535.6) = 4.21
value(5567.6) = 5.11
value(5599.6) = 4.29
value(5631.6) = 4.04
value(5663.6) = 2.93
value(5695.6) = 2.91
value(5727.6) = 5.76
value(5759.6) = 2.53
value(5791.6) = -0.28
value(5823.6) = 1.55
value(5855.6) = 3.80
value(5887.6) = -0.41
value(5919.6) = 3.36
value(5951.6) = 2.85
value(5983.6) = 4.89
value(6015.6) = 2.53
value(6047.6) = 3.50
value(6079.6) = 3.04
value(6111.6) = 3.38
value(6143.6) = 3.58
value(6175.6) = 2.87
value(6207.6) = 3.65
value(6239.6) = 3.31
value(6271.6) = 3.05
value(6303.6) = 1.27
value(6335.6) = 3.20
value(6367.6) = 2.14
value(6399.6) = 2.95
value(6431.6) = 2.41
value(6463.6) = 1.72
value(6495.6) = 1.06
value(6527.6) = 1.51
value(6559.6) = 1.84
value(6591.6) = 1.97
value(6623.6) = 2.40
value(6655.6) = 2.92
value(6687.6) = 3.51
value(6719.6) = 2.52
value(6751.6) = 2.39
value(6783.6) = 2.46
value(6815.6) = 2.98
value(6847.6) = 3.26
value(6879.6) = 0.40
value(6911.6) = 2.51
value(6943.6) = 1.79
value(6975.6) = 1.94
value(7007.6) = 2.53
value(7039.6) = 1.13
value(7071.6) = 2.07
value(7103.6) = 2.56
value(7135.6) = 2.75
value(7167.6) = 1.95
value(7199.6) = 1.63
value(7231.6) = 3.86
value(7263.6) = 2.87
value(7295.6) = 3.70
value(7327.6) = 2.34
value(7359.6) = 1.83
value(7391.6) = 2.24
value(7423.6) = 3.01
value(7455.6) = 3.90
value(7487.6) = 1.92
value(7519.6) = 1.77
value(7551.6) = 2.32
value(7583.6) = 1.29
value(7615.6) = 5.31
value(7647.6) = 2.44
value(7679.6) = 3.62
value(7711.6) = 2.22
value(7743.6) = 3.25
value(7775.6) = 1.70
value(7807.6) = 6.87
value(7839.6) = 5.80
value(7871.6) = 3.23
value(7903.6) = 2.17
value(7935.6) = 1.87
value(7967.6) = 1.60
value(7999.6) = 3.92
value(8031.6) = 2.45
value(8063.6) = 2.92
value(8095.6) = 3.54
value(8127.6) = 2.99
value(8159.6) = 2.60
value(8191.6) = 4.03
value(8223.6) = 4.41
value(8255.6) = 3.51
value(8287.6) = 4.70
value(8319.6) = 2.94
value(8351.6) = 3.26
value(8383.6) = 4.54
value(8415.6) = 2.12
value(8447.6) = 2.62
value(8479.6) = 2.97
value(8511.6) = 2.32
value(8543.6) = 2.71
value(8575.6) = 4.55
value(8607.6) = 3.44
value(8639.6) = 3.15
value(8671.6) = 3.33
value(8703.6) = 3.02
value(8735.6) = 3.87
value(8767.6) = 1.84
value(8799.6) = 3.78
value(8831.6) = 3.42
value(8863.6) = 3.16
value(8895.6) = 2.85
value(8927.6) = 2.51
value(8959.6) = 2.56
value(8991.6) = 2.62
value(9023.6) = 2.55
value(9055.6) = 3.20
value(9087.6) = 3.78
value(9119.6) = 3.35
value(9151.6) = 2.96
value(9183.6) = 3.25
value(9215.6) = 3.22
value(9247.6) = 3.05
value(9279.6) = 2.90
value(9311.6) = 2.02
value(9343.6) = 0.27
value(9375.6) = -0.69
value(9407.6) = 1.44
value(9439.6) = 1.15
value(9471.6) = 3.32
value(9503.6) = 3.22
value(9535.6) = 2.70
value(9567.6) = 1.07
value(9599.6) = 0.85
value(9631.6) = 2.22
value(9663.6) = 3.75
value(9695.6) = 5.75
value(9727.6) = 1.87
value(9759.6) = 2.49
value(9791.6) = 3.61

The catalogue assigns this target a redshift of 1.098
